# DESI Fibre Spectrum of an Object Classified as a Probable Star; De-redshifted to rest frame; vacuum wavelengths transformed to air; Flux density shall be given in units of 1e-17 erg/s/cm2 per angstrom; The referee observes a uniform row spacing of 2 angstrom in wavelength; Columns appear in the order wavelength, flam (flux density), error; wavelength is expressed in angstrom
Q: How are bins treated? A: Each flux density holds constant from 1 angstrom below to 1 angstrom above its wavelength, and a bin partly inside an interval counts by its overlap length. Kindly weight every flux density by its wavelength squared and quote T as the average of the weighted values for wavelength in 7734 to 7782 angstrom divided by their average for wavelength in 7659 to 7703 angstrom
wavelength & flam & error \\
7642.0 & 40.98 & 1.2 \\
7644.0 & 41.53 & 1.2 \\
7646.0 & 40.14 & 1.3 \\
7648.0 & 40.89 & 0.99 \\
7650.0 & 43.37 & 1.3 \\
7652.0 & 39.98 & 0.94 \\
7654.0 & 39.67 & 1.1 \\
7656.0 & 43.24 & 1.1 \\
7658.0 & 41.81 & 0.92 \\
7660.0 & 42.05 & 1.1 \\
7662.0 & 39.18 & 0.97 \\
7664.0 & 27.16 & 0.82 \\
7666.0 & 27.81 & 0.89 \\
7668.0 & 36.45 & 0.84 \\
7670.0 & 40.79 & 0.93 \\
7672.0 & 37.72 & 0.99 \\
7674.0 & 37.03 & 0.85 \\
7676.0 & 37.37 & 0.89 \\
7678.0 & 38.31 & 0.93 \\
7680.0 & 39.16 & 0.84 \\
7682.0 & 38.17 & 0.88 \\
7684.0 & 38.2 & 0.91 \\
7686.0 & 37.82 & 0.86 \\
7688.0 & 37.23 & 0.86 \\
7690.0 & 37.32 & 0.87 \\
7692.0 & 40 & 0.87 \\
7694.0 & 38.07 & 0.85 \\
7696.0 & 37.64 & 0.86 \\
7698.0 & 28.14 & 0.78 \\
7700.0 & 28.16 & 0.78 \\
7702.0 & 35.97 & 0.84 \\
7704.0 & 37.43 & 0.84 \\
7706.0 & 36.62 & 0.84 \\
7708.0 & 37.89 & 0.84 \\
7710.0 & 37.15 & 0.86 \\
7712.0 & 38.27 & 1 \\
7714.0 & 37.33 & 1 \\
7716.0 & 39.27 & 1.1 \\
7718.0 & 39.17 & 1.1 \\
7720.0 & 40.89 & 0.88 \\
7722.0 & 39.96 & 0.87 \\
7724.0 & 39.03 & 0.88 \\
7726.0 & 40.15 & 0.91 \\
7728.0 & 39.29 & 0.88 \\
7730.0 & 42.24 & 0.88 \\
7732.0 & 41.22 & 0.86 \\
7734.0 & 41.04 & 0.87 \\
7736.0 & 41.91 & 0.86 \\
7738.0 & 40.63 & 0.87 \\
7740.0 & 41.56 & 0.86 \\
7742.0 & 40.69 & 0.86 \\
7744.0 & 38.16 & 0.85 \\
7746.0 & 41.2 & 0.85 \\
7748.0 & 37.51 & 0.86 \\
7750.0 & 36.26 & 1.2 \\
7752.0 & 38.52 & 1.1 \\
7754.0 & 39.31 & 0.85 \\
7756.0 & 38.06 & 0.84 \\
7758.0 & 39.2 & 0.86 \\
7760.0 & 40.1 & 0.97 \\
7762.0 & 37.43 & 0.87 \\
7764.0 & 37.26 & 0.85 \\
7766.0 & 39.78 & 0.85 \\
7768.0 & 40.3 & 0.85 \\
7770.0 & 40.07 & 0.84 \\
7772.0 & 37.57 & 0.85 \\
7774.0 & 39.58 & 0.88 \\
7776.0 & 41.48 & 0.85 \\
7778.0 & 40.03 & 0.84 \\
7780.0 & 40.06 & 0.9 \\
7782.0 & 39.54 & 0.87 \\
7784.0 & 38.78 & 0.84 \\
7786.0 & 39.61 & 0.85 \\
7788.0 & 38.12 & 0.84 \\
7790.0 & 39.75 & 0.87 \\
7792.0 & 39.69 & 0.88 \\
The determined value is 1.11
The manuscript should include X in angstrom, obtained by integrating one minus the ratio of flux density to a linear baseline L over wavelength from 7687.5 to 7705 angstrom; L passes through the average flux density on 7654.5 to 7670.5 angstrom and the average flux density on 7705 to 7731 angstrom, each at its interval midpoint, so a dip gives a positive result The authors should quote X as 1.3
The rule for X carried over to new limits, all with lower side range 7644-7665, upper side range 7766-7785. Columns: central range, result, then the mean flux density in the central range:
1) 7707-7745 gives 0.0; 39.8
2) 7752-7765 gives 0.4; 38.6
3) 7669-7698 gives 1.4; 37.9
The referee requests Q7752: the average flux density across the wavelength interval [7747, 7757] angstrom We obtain 37.9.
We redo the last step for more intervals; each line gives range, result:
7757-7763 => 38.9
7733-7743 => 41.2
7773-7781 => 40.3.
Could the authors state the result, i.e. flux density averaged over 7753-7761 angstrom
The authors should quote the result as 39.2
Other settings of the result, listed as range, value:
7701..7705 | 36.7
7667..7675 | 38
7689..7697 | 38.3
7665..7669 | 32.1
